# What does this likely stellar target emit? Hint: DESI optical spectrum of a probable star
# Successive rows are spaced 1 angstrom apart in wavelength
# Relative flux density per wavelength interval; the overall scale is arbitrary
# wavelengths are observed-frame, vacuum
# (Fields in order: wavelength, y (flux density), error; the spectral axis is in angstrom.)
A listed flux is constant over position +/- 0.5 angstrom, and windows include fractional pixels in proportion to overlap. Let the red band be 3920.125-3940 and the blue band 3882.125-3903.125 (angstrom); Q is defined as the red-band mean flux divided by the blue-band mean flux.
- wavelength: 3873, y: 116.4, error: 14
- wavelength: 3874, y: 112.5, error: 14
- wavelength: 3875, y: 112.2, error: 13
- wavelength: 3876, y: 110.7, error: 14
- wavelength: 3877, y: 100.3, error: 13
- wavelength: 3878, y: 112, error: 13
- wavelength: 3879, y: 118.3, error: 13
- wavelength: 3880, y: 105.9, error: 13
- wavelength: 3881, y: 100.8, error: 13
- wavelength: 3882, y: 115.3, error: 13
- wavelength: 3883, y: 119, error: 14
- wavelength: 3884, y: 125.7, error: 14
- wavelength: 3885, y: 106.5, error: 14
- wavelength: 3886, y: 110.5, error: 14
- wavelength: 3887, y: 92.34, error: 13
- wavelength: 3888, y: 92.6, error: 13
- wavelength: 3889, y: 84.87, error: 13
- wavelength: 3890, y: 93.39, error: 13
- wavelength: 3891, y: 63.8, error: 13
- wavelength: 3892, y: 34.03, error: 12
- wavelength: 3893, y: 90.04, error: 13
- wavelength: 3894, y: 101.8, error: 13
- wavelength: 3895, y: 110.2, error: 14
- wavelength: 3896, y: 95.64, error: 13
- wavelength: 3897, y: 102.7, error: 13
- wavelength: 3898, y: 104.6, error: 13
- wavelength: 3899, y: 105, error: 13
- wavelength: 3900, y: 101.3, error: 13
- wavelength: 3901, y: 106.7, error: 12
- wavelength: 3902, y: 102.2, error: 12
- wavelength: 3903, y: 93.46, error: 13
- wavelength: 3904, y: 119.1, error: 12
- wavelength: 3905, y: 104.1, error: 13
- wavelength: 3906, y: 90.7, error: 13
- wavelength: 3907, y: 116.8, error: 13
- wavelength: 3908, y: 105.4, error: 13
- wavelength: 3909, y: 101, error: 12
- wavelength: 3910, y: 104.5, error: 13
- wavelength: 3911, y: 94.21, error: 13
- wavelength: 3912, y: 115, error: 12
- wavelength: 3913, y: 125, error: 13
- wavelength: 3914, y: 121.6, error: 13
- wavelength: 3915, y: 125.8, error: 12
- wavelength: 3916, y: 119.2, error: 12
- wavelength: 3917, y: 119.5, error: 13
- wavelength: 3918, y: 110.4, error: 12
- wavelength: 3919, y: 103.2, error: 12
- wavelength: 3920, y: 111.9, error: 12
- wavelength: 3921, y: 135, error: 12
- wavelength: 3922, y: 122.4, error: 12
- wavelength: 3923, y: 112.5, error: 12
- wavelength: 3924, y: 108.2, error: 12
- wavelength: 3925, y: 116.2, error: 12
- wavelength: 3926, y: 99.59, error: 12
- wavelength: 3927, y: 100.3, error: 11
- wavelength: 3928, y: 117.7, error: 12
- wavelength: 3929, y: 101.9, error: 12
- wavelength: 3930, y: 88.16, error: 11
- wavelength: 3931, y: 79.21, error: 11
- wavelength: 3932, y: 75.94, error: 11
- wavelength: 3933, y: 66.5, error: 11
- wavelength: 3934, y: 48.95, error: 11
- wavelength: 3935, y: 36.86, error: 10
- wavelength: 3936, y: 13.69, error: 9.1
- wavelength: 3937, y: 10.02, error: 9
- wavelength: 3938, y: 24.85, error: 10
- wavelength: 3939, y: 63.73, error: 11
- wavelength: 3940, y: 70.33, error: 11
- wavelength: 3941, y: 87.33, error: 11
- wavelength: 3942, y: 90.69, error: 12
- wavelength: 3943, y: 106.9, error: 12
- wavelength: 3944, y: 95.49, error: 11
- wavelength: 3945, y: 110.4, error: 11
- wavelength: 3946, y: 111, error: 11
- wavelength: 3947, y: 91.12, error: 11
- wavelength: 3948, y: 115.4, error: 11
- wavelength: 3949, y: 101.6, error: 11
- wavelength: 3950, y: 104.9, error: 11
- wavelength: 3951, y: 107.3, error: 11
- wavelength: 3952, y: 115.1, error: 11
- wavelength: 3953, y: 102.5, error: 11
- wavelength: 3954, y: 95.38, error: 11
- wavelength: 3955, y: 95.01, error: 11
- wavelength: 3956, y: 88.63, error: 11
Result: 0.83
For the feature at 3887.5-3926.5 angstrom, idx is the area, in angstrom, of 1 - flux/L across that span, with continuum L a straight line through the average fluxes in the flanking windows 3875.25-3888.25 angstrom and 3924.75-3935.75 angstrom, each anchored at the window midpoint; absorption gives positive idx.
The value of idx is -4.2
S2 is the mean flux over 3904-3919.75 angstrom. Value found 111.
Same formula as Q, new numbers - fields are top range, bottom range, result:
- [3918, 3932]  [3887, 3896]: 1.25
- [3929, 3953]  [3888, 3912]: 0.82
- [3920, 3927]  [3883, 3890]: 1.11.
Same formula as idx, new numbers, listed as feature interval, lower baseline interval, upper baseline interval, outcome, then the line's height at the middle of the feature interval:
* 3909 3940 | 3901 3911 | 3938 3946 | 1.2 angstrom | 94.9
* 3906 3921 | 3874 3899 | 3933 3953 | -3.7 angstrom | 90.5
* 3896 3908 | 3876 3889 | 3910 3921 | 0.9 angstrom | 112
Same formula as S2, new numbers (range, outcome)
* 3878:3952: 97.2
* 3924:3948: 79.9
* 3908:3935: 104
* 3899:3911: 104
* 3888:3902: 92.2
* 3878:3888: 110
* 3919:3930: 111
